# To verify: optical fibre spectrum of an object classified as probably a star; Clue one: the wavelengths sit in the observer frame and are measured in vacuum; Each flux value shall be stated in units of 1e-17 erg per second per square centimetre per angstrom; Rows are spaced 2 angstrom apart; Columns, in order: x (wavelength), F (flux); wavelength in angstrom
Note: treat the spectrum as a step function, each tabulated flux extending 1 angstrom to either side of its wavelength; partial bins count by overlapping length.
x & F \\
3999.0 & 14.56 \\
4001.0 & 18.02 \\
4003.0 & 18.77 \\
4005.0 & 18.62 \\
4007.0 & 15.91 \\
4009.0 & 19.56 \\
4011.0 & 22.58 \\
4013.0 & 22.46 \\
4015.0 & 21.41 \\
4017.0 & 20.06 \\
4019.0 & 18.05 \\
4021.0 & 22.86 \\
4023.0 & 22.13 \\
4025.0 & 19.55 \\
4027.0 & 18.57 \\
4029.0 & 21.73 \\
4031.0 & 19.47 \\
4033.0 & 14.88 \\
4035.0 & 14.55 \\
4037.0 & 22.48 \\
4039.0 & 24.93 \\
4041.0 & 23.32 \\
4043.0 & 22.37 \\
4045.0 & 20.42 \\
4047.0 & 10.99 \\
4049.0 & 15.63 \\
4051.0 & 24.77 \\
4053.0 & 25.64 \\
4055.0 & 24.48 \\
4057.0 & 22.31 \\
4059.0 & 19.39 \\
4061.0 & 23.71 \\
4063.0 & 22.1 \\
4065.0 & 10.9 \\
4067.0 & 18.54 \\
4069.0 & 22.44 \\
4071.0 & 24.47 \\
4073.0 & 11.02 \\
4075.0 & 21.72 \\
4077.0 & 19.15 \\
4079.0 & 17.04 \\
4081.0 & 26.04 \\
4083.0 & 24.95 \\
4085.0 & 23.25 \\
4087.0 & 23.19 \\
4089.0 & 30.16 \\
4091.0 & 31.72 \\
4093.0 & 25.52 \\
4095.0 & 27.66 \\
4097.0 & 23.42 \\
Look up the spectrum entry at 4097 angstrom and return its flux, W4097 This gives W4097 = 23.42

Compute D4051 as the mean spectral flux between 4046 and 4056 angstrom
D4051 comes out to 20.3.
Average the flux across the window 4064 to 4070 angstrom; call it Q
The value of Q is 17.3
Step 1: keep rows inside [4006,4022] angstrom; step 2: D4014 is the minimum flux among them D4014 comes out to 15.91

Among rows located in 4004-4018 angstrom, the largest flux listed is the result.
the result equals 22.58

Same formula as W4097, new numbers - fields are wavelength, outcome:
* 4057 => 22.31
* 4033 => 14.88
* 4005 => 18.62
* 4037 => 22.48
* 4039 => 24.93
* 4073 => 11.02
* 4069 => 22.44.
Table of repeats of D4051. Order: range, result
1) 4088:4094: 29.1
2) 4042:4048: 17.9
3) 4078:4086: 22.8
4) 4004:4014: 19.8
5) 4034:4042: 21.3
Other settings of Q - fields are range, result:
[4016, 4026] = 20.5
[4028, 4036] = 17.7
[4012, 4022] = 21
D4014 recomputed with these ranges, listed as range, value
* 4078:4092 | 17.04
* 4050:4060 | 19.39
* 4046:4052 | 10.99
